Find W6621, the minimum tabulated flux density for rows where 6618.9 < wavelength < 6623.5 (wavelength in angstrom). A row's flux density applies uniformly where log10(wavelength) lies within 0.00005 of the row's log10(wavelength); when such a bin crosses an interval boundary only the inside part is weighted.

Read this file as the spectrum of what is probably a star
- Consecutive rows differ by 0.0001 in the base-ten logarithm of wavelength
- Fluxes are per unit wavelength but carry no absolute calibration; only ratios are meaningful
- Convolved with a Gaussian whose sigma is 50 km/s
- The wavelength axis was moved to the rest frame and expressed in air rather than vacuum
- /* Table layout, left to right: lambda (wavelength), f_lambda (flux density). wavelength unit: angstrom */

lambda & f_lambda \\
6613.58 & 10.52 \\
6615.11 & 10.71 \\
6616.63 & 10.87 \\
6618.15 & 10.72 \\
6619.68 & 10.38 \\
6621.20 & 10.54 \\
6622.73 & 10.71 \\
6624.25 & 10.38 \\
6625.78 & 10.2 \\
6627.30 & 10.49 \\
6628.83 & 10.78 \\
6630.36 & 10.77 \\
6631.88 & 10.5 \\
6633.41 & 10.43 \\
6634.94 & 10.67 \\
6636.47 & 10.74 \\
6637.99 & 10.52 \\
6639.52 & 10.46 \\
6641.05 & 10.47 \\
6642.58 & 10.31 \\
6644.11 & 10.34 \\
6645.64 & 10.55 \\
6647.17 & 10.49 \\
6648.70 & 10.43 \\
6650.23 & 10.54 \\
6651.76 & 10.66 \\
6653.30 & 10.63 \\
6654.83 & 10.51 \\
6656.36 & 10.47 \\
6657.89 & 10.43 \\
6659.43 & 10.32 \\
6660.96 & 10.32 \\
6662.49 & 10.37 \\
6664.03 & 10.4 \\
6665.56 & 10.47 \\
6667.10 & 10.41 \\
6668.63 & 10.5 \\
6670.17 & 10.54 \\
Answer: 10.38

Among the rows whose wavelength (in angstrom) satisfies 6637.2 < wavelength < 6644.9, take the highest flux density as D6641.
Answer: 10.52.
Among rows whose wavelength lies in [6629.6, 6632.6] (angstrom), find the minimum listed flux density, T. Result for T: 10.5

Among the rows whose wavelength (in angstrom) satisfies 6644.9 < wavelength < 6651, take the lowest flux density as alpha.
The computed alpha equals 10.43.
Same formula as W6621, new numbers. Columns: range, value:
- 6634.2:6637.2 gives 10.67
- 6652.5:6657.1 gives 10.47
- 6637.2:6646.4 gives 10.31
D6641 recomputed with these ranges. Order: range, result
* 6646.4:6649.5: 10.49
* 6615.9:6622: 10.87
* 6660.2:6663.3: 10.37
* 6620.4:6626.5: 10.71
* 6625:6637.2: 10.78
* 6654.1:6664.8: 10.51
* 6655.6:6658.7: 10.47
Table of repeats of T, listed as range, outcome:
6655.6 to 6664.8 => 10.32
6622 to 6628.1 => 10.2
